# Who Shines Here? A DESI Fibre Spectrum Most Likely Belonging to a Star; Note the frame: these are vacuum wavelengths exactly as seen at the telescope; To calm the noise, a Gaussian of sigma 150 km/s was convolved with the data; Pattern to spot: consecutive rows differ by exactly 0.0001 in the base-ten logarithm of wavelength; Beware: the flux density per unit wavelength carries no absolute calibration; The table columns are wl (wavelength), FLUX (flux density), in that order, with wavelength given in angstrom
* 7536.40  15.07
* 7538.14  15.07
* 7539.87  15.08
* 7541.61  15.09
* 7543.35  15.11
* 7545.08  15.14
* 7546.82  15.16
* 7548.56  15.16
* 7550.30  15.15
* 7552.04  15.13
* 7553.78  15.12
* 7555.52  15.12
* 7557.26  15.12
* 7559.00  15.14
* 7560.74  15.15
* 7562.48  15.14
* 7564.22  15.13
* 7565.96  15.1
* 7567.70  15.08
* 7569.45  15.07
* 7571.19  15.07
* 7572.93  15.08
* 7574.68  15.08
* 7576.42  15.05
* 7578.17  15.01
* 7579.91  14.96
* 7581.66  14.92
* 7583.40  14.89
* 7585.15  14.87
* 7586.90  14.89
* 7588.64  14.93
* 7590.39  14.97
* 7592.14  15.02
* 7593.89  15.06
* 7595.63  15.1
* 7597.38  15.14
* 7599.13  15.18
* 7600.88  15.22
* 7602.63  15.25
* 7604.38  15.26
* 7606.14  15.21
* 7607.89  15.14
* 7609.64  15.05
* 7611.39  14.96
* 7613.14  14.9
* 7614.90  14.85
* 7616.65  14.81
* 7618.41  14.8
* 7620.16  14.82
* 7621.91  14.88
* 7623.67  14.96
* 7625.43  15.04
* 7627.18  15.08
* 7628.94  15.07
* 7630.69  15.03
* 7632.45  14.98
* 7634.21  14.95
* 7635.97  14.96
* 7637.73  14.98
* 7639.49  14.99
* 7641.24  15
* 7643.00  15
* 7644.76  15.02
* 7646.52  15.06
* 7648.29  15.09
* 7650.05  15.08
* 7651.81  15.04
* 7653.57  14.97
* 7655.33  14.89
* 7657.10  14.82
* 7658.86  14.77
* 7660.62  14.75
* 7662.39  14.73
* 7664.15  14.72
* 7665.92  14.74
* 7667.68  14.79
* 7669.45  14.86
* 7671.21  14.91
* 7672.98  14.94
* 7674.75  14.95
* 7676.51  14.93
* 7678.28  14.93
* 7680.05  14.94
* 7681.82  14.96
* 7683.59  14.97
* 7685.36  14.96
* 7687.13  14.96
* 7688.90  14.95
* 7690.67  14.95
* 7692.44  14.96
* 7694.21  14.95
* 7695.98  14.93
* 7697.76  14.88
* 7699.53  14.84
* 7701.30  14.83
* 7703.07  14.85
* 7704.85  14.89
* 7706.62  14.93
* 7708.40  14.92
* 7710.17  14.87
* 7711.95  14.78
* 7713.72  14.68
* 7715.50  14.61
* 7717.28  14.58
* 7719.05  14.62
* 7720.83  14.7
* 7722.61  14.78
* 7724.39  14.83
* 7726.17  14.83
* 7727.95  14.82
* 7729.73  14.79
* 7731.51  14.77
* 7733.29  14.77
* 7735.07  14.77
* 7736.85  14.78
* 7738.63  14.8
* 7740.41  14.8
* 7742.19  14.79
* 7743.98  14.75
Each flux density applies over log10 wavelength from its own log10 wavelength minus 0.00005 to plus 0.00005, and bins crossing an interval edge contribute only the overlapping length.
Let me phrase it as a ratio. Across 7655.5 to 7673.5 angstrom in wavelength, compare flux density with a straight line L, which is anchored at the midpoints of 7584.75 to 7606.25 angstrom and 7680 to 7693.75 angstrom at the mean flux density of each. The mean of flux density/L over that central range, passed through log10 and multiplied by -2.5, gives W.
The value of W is 0.01 mag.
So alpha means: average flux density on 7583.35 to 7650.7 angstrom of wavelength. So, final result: 15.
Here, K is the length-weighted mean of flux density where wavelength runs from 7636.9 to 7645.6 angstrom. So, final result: 15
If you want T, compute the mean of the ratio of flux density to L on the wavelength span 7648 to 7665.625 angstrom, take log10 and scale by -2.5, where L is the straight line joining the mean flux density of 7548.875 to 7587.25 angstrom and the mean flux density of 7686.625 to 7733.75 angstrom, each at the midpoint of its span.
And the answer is 0.003 mag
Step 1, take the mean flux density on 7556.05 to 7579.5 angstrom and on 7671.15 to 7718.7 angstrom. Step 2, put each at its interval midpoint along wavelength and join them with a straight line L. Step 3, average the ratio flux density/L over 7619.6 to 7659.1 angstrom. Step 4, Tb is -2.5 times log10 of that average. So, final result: 0.00 mag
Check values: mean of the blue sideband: 15.1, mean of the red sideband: 14.9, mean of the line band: 15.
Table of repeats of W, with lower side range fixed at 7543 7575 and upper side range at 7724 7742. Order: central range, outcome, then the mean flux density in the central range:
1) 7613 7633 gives 0.00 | 14.9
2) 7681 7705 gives 0.00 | 14.9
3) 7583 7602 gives 0.00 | 15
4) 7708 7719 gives 0.01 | 14.7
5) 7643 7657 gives 0.00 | 15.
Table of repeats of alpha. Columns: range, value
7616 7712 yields 14.9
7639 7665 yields 14.9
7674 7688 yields 15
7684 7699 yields 14.9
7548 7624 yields 15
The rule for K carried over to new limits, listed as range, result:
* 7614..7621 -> 14.8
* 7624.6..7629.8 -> 15.1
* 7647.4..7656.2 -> 15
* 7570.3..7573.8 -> 15.1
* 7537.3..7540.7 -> 15.1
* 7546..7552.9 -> 15.1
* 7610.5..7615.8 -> 14.9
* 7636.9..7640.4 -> 15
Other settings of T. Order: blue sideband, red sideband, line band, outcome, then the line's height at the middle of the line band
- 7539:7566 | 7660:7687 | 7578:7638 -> 0.00 mag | 15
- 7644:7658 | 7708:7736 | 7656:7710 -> 0.00 mag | 14.9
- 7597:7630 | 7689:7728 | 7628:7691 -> 0.00 mag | 14.9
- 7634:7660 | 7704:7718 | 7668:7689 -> 0.00 mag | 14.9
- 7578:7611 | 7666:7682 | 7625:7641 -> 0.00 mag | 15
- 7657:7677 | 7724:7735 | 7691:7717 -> 0.00 mag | 14.8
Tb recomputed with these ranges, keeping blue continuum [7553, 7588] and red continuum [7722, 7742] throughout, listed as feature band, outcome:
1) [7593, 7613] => -0.01 mag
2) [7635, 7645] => 0.00 mag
